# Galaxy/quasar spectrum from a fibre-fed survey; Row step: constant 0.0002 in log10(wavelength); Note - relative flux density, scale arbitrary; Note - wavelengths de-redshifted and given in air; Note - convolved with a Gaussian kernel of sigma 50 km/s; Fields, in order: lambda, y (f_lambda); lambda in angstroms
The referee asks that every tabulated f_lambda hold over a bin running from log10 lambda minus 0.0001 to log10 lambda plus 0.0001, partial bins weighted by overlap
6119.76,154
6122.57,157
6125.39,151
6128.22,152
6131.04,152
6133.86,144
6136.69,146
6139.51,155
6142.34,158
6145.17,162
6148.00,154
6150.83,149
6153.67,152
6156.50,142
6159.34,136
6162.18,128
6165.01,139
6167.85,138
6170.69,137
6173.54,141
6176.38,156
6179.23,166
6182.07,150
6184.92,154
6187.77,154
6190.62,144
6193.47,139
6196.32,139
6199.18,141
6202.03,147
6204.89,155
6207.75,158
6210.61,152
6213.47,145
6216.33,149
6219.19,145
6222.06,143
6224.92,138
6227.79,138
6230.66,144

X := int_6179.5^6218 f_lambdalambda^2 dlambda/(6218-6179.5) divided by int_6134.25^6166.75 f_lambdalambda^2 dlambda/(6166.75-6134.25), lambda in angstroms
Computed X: 1.03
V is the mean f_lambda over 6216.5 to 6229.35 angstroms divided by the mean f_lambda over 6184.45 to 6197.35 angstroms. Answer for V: 1.0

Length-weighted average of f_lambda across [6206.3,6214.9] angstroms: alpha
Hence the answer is 152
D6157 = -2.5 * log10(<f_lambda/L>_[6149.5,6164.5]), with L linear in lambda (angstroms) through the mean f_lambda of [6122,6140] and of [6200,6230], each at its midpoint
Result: 0.06 mag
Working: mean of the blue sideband 151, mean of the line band 141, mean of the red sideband 147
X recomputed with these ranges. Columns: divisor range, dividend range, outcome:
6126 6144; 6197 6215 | 1.01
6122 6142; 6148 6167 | 0.95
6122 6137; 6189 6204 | 0.97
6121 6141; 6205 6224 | 1.01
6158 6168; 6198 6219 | 1.12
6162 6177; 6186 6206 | 1.05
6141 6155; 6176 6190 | 1.01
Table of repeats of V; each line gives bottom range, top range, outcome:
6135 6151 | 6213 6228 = 0.93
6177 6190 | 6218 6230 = 0.91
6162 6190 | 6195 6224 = 1.00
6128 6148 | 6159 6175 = 0.89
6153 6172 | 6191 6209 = 1.06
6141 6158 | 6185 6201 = 0.95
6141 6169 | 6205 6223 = 1.02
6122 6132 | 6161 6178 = 0.92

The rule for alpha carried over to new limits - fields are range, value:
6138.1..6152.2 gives 156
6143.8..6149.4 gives 158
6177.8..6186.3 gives 157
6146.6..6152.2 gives 152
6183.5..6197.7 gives 146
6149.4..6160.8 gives 145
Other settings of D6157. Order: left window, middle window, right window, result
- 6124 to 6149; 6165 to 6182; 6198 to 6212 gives 0.03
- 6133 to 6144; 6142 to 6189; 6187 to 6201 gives 0.00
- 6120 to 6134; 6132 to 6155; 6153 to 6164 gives -0.05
